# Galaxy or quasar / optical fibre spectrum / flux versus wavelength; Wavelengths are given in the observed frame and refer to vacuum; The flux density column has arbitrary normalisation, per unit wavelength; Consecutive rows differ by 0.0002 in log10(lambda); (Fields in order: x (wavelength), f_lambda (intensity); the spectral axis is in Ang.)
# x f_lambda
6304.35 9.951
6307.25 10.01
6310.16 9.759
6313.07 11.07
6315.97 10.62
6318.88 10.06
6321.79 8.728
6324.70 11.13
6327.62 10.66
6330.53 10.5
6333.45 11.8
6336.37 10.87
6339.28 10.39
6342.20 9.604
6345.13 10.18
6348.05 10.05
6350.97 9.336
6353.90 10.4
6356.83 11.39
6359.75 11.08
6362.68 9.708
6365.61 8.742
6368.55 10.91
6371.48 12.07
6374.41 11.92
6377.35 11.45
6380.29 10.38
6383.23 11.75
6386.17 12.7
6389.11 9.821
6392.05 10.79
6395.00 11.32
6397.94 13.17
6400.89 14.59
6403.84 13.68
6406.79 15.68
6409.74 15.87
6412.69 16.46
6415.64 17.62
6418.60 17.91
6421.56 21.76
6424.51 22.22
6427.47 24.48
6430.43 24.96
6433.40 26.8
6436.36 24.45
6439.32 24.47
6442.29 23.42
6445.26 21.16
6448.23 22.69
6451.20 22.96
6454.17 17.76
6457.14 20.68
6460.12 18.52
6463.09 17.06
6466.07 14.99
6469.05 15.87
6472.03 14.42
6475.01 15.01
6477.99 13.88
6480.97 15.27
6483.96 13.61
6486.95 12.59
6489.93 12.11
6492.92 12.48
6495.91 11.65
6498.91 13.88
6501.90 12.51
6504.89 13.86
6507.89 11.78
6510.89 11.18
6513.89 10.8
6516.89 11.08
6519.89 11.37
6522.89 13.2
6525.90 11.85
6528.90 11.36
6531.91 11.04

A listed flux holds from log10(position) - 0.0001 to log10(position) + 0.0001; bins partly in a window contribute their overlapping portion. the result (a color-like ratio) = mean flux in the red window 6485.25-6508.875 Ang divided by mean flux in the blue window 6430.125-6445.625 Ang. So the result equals 0.52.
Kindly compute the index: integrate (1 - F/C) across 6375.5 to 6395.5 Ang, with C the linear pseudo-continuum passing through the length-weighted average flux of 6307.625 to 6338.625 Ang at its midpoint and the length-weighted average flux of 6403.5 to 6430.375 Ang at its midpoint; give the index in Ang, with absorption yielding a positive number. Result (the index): 6.1 Ang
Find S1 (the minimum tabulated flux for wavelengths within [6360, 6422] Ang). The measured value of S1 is 8.742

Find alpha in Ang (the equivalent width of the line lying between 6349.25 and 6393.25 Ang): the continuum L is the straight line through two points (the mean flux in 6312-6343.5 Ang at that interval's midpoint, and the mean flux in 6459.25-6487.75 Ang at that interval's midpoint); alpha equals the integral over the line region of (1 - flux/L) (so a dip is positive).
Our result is 3.88 Ang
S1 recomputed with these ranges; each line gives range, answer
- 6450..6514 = 10.8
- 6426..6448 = 21.16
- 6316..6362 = 8.728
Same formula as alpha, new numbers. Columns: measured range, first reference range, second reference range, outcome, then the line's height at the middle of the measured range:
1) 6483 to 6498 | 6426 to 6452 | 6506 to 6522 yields 2.7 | 15.3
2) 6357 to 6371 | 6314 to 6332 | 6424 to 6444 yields 4.6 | 15.5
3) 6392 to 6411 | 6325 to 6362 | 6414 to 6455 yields 4.6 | 18.1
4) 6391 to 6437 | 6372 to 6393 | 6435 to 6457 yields -3.1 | 16.8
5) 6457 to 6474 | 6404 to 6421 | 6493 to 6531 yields -2.7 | 14.2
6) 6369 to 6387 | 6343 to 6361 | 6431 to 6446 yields 3.6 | 14.5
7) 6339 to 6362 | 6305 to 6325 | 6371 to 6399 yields 1.2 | 10.8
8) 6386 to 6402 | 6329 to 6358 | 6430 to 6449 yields 5.1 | 17.6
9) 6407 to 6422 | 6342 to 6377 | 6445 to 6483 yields -3.4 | 14.2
